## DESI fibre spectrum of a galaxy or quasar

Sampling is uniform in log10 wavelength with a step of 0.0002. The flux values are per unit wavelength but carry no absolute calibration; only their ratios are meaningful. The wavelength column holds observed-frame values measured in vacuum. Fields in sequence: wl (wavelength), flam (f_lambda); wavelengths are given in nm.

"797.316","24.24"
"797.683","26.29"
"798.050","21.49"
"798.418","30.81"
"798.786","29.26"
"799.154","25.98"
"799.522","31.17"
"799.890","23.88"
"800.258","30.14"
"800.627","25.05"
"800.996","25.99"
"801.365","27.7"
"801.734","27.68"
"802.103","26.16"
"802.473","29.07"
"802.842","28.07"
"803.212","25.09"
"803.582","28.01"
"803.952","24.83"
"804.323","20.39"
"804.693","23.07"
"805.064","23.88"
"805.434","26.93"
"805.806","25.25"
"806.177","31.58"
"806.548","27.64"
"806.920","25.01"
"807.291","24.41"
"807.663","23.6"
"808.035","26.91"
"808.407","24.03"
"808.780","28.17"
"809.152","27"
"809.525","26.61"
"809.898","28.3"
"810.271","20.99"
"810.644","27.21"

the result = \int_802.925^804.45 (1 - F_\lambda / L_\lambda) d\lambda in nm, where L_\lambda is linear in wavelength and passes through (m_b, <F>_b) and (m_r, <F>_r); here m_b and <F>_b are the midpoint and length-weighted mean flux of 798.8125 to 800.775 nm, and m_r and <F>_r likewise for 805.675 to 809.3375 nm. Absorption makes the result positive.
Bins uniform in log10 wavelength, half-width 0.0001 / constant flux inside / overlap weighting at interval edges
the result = 0.11 nm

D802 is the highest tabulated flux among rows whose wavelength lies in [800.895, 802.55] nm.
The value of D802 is 29.07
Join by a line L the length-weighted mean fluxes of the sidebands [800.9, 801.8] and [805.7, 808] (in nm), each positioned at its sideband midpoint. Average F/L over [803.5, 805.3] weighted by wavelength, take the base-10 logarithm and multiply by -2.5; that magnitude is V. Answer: 0.121 mag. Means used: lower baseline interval 27.2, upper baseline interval 26.3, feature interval 23.9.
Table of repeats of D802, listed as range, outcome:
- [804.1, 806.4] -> 31.58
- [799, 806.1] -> 31.17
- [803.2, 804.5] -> 28.01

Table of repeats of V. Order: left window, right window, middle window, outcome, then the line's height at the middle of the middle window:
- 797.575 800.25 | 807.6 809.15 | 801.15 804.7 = 0.02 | 26.7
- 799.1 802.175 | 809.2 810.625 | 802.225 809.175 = 0.02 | 26.4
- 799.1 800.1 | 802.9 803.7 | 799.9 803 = -0.01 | 27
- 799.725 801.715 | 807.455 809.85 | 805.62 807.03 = -0.05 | 26.3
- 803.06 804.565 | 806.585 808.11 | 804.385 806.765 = -0.05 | 24.8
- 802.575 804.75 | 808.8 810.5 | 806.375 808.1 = 0.01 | 25.7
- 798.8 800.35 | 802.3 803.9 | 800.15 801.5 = 0.02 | 27.7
